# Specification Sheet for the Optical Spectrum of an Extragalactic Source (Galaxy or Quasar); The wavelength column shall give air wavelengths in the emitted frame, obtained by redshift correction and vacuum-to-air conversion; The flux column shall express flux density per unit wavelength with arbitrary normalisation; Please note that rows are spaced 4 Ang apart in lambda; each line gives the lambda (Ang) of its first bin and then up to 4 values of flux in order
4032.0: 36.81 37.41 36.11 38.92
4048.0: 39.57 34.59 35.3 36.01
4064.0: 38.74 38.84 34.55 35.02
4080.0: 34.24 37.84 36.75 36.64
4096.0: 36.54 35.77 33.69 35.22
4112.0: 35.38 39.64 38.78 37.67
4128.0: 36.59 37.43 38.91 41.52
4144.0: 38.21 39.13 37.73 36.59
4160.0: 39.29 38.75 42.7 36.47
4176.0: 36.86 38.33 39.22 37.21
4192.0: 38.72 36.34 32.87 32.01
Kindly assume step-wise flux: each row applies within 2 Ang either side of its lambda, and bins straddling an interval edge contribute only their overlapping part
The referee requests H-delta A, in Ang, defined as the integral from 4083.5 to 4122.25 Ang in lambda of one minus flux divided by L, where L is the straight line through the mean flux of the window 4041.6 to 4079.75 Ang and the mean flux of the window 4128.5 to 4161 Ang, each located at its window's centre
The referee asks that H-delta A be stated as 1.0 Ang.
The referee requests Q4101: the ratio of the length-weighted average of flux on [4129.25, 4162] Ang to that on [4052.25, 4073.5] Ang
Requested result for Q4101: 1.1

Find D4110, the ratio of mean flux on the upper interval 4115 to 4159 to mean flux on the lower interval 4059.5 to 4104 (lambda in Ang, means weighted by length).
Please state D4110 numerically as 1.1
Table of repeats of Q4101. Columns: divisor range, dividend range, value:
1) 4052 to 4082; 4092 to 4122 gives 1.01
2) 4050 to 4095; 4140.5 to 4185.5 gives 1.06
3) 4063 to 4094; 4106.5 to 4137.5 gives 1.03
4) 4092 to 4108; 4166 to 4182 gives 1.09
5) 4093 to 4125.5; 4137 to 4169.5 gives 1.07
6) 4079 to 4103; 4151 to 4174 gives 1.06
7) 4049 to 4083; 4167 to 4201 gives 1.04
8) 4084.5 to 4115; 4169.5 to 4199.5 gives 1.04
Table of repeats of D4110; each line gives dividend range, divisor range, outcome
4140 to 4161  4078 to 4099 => 1.06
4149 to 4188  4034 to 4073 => 1.04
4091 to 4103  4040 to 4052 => 0.95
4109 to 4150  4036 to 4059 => 1.04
